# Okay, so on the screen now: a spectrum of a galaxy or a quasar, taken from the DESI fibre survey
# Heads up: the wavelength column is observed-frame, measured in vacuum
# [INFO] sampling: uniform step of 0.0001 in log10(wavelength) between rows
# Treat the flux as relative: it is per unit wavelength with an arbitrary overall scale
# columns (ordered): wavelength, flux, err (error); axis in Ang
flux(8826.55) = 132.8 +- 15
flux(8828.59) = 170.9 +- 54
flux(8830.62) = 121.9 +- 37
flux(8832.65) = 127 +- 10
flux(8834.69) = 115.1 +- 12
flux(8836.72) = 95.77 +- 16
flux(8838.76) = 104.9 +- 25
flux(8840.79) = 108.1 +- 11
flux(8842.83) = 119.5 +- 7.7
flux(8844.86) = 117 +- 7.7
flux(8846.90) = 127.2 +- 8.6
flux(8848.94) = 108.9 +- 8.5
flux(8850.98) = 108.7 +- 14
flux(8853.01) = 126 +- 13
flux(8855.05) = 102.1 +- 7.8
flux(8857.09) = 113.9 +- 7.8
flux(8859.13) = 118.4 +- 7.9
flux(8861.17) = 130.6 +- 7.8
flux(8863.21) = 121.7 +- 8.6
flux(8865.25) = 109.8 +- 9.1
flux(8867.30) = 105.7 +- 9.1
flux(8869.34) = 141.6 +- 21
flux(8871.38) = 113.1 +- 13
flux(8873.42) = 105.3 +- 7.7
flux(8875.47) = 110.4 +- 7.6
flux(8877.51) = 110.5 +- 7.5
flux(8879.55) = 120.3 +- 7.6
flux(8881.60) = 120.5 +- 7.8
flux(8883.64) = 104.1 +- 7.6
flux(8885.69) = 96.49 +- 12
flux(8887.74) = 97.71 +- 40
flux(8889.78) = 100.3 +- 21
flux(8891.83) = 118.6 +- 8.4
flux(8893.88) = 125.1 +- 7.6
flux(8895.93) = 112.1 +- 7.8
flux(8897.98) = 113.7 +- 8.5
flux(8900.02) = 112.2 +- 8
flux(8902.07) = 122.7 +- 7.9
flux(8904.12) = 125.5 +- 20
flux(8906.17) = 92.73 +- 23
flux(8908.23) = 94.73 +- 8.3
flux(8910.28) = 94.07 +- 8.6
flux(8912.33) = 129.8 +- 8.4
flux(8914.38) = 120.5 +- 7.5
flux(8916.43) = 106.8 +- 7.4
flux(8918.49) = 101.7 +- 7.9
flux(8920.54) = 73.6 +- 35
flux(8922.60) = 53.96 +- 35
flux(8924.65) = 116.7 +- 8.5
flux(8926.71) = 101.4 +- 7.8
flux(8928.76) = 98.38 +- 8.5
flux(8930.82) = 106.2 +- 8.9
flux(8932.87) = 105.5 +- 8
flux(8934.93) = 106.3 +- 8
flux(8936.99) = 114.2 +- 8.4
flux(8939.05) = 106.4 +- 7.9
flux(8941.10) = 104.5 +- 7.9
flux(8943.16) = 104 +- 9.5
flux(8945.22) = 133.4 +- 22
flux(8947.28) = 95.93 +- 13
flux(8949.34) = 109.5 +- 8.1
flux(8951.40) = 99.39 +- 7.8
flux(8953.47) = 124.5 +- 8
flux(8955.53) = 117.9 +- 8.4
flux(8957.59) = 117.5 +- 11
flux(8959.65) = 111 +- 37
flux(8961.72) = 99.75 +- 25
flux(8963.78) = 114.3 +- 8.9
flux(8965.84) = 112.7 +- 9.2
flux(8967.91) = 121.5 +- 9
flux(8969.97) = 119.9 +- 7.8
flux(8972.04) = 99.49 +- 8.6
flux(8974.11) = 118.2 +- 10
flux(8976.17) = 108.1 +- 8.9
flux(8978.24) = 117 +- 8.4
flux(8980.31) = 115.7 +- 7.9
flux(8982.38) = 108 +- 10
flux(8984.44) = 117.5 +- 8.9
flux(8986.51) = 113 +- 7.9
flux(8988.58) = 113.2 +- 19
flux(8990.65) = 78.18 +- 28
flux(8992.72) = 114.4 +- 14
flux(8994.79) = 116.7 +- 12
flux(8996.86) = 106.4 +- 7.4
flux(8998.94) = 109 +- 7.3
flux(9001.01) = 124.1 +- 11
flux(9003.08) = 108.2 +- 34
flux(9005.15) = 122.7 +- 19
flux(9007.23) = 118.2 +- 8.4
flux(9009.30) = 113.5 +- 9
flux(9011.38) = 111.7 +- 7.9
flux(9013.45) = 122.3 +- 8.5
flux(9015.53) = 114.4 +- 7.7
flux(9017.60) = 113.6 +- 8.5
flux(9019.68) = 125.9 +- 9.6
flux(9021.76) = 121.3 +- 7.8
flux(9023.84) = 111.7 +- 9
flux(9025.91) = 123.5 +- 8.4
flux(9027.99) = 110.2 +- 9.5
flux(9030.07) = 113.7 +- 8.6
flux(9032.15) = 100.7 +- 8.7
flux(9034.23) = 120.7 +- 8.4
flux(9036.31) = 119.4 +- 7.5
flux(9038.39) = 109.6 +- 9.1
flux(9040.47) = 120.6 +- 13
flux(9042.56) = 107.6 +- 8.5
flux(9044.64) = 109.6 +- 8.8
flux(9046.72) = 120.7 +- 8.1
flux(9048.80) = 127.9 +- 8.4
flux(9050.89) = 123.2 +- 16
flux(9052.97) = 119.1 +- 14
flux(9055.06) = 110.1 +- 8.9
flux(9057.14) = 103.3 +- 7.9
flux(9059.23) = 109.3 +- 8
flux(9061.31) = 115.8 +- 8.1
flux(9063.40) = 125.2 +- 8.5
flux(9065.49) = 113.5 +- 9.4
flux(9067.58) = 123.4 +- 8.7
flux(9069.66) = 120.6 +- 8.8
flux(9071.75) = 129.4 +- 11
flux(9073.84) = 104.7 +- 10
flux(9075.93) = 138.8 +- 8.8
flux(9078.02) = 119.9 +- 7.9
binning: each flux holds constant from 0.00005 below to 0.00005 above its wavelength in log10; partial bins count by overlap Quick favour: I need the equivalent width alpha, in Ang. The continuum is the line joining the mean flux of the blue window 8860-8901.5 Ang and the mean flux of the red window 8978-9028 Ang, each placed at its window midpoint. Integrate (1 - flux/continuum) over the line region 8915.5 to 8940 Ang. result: 3.1 Ang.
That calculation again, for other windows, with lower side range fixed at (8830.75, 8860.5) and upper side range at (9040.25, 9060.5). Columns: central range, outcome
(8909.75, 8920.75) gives 0.7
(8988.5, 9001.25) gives 0.8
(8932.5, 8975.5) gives 1.2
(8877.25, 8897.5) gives 0.7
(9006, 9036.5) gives -0.3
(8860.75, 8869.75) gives -0.4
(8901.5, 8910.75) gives 0.7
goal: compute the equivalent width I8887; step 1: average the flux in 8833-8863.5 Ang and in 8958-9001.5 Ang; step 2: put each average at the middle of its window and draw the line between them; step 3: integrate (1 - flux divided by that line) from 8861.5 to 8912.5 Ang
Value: 0.8 Ang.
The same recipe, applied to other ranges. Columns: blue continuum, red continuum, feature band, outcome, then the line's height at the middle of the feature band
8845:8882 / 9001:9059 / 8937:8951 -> 0.86 Ang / 116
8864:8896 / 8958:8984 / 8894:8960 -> 2.89 Ang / 112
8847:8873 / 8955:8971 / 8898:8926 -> 2.85 Ang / 116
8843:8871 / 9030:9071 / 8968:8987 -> 0.52 Ang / 117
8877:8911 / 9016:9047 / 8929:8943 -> 0.60 Ang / 111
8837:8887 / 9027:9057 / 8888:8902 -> 0.09 Ang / 114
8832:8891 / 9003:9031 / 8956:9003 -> 1.73 Ang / 116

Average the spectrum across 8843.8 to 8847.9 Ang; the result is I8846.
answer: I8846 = 122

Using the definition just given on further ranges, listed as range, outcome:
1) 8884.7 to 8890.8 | 98.2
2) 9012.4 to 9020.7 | 119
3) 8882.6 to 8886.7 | 100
